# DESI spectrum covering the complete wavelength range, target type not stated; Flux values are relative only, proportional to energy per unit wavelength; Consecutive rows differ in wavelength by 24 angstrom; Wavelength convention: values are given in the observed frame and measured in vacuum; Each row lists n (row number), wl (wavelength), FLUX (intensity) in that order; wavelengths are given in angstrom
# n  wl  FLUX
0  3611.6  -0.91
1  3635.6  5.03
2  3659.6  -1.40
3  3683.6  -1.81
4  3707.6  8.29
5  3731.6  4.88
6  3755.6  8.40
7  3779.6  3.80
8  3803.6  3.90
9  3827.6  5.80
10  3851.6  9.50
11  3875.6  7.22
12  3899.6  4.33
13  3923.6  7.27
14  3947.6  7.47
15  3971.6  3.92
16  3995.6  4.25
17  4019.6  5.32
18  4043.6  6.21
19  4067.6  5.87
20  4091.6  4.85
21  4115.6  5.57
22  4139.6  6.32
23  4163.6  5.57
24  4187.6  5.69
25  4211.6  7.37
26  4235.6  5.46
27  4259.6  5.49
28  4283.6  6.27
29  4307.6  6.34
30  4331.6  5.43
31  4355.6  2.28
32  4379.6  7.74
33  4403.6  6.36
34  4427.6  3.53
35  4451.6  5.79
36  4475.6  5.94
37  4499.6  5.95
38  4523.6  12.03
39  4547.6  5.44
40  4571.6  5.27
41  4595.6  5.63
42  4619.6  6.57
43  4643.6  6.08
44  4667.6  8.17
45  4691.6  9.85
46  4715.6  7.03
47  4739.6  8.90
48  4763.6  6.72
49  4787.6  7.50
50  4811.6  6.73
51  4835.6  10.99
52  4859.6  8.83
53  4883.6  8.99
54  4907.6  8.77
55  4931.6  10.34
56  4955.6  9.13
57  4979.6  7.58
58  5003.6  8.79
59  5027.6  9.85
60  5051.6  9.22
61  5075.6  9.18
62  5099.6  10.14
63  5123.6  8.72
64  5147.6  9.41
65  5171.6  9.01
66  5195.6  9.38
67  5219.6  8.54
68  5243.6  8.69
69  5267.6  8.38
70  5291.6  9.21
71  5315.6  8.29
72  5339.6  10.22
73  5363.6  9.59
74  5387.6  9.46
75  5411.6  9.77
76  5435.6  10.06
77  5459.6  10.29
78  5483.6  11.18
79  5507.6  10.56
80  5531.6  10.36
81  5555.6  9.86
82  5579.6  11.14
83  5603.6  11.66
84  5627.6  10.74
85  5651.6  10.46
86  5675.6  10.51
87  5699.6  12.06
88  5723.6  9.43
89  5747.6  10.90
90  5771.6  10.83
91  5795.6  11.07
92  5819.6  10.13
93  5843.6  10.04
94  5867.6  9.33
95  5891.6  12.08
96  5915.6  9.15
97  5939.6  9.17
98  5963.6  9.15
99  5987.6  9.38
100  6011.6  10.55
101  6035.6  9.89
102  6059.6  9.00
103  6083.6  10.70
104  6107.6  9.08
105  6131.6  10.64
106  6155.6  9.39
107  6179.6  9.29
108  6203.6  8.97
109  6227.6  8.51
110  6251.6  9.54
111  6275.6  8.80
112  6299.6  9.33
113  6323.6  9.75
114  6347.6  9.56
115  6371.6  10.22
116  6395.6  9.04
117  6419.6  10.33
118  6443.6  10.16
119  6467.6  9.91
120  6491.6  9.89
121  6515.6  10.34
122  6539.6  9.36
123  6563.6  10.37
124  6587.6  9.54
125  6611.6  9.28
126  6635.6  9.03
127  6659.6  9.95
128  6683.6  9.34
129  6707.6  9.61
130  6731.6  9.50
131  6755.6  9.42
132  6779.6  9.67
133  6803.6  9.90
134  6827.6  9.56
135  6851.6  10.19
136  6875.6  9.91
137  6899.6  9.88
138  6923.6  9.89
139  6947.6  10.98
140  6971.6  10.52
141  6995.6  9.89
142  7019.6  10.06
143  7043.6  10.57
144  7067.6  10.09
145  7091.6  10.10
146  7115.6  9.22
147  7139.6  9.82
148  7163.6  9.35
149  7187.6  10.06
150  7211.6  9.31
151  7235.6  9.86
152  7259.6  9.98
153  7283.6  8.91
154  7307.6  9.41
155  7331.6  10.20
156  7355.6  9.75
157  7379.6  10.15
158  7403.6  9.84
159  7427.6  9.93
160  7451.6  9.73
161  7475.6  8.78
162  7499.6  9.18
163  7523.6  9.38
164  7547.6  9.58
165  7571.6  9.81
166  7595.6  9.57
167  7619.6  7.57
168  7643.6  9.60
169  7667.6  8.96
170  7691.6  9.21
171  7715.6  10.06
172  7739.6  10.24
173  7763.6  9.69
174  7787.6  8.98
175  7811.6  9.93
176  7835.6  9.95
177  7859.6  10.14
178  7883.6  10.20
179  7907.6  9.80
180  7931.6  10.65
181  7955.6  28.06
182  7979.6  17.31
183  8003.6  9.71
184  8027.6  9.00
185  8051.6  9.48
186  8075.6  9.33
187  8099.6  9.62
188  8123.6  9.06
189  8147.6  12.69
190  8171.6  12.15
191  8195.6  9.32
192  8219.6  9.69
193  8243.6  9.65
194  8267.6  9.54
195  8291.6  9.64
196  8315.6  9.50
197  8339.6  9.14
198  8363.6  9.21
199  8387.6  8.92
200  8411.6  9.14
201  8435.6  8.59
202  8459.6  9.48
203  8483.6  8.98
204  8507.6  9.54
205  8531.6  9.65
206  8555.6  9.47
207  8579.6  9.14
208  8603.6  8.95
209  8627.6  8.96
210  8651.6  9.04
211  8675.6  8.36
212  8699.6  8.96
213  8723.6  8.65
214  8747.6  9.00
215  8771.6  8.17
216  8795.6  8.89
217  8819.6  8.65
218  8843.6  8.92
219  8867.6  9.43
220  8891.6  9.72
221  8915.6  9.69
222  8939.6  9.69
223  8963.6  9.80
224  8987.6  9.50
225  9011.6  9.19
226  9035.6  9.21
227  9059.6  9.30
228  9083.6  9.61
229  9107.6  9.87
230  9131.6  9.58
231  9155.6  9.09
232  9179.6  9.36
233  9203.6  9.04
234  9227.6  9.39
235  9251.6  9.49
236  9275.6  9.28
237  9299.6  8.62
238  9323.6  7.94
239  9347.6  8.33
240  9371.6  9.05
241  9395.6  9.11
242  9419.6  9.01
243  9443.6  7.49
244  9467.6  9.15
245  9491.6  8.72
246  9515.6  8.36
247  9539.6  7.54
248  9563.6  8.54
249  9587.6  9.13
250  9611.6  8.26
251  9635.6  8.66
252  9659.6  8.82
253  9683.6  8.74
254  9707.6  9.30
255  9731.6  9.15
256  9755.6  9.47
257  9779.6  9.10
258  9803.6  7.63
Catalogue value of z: 0.21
